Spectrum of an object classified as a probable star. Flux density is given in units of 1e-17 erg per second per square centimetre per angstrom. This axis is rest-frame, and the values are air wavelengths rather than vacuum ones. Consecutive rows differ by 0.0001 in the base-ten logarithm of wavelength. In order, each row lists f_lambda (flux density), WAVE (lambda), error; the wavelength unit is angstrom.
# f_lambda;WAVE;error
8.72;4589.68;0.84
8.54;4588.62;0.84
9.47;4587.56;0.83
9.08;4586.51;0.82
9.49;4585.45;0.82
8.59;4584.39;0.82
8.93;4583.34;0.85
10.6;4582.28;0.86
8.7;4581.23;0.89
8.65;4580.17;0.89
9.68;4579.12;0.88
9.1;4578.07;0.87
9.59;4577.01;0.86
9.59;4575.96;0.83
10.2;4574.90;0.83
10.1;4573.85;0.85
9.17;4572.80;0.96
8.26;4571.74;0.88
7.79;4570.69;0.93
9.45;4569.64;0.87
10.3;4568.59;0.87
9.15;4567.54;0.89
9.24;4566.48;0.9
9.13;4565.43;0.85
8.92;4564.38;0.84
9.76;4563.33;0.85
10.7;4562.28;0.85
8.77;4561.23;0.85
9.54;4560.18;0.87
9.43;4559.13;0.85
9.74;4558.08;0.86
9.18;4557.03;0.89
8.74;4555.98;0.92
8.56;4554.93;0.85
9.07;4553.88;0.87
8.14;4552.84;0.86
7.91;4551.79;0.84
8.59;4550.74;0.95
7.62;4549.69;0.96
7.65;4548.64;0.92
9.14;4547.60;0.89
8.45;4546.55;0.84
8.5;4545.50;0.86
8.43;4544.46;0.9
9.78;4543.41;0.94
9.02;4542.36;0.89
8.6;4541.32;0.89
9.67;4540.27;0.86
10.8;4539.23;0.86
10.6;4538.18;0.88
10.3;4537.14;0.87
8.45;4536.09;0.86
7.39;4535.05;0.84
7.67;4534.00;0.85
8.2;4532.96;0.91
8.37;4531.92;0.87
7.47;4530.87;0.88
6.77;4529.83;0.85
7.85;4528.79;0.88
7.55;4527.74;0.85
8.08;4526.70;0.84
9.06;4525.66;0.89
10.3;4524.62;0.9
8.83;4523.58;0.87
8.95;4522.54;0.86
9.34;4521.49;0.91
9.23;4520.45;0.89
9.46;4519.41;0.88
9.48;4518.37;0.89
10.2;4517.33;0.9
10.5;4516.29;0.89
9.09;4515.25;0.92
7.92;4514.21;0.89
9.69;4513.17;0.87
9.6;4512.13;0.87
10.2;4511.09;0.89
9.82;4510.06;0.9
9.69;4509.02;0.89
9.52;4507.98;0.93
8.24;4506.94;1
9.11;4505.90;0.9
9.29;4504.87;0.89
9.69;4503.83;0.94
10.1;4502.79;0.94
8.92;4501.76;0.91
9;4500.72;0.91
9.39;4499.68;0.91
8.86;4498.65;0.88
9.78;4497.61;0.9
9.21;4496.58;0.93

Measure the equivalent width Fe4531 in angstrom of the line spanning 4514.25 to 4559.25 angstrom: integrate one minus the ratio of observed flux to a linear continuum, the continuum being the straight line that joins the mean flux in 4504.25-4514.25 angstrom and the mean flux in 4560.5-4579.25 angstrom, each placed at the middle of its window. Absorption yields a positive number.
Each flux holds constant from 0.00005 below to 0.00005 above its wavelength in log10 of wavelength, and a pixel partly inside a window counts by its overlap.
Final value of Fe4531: 2.7 angstrom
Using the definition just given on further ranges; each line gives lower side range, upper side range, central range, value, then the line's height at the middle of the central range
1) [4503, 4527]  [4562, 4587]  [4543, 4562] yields 1.2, 9.35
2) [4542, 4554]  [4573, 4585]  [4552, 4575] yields -0.6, 8.96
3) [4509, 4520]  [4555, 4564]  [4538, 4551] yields 0.7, 9.48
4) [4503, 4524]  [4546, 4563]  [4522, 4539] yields 1.2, 9.17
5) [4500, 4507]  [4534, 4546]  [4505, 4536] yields 1.1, 9.21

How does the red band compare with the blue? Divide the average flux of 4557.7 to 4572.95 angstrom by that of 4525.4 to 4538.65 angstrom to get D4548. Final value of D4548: 1.12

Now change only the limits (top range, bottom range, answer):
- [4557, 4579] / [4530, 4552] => 1.08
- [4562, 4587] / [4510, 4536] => 1.06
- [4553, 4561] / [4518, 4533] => 1.06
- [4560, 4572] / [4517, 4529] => 1.03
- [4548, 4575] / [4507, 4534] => 1.01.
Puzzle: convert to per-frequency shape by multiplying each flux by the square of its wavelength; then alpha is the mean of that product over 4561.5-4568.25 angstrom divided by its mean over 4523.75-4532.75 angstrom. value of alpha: 1.17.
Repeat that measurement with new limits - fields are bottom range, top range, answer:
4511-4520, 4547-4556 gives 0.89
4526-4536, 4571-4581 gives 1.22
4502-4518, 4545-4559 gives 0.92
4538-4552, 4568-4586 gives 1.06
